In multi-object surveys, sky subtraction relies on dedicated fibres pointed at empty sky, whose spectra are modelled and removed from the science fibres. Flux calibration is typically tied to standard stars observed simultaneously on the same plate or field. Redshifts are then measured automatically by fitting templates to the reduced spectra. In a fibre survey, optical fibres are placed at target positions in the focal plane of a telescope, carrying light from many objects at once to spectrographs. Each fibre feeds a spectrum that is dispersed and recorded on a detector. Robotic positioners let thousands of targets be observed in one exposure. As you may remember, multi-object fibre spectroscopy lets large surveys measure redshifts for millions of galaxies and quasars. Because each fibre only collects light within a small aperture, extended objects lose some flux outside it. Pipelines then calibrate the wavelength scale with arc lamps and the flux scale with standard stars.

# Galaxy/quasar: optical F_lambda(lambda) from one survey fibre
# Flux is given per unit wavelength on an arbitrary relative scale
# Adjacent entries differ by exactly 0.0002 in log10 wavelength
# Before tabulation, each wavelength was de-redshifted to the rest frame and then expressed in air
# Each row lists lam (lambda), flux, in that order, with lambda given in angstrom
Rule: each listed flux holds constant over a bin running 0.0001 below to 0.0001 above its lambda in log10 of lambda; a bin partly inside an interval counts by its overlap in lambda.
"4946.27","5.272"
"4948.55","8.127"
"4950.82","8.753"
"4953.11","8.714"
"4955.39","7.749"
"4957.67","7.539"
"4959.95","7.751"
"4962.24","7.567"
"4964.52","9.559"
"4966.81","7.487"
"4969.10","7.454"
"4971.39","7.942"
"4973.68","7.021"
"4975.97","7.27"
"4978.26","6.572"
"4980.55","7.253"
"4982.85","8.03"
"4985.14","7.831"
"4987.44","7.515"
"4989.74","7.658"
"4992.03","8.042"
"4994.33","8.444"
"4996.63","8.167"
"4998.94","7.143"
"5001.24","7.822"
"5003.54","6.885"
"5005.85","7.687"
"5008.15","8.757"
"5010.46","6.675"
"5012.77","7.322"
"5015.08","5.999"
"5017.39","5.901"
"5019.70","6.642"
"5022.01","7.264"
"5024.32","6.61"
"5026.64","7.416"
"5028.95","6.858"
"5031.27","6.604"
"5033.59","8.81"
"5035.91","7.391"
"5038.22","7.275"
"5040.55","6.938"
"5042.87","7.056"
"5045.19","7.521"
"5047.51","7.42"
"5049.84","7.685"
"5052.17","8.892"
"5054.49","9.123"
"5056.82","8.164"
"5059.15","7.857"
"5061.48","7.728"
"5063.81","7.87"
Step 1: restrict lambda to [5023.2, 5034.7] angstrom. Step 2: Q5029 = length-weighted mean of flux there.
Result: 7.25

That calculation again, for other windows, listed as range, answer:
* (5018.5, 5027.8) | 6.98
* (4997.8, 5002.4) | 7.49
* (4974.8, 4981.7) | 7.03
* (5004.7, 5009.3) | 8.23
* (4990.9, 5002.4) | 7.92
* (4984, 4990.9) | 7.67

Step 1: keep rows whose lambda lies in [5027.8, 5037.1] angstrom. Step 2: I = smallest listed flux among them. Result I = 6.604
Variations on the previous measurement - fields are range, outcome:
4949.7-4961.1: 7.539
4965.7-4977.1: 7.021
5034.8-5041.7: 6.938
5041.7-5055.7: 7.056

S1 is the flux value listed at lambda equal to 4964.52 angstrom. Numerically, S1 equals 9.559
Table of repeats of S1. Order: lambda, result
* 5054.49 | 9.123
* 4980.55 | 7.253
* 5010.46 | 6.675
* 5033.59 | 8.81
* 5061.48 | 7.728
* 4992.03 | 8.042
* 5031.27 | 6.604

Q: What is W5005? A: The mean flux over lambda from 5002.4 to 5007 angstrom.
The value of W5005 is 7.28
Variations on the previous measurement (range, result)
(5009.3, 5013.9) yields 6.99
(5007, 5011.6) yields 7.72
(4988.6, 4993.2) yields 7.87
